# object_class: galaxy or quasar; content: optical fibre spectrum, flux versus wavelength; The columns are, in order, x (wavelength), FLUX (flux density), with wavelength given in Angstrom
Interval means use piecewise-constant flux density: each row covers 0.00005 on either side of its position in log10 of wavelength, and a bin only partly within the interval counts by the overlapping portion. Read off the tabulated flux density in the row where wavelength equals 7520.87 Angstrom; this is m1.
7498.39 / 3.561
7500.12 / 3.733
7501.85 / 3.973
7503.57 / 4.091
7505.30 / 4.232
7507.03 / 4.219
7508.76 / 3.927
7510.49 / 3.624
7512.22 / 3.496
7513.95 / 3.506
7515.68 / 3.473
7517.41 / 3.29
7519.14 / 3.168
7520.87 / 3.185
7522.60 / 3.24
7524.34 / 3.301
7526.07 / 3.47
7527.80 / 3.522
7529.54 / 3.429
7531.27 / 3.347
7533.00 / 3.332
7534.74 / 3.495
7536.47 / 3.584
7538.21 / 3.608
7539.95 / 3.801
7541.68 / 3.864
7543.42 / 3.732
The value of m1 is 3.185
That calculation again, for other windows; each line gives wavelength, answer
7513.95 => 3.506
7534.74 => 3.495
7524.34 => 3.301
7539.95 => 3.801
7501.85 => 3.973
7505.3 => 4.232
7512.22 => 3.496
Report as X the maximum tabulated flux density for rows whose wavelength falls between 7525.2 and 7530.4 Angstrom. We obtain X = 3.522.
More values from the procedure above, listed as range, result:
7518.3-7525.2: 3.301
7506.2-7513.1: 4.219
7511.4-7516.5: 3.506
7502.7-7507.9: 4.232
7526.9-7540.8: 3.801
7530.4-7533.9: 3.347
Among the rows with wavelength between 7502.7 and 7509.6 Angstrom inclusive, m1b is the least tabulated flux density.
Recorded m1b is 3.927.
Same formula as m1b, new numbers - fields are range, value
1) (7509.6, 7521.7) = 3.168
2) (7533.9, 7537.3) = 3.495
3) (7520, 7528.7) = 3.185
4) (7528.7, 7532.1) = 3.347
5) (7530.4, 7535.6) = 3.332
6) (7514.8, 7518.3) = 3.29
